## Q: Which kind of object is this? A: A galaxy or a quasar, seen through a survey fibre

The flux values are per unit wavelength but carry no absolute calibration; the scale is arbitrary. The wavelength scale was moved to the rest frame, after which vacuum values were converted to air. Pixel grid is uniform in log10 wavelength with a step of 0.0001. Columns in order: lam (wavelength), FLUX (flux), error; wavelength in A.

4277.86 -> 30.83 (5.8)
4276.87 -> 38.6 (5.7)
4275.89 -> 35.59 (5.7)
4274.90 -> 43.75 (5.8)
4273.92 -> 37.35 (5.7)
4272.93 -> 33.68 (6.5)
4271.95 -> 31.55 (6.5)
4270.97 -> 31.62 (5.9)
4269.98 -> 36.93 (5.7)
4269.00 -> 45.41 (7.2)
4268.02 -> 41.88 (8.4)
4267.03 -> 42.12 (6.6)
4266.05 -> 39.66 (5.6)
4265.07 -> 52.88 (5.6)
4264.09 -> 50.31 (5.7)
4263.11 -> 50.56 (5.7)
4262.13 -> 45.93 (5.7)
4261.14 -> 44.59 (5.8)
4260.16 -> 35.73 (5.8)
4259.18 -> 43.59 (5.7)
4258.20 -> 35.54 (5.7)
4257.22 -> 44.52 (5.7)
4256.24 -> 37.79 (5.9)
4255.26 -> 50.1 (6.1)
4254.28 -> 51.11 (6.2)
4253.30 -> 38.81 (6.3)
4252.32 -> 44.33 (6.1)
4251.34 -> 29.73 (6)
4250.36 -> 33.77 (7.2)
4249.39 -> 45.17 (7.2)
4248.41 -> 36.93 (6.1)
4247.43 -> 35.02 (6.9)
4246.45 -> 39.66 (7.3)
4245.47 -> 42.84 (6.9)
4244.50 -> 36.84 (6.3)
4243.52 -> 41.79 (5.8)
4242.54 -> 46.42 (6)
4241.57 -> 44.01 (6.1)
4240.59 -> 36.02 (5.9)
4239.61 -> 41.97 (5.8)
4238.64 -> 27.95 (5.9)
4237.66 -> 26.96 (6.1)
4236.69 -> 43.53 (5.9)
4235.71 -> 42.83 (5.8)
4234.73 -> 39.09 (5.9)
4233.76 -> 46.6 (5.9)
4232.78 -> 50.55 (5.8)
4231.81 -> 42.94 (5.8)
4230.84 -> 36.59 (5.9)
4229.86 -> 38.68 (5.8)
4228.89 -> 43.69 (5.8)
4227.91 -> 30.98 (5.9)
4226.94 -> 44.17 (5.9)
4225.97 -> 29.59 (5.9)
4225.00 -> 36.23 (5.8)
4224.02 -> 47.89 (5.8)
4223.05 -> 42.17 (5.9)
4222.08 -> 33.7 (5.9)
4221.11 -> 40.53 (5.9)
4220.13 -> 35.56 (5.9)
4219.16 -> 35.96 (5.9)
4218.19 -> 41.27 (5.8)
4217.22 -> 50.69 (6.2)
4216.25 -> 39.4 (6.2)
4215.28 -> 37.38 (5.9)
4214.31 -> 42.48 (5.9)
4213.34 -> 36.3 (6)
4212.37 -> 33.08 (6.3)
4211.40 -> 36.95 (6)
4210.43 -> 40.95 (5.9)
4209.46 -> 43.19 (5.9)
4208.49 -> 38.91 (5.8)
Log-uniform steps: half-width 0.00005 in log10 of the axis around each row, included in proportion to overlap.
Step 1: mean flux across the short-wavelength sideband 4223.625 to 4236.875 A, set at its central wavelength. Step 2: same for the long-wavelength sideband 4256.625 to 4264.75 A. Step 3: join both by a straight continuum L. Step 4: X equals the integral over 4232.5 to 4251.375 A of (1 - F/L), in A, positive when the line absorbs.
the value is 1.1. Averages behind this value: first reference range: 40.8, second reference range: 44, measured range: 39.5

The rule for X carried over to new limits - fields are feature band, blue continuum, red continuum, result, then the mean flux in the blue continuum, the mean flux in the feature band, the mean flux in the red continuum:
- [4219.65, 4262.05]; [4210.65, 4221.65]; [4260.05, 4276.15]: 0.2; 39.1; 40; 41.3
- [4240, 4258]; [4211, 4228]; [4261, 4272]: 0.3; 38.8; 40.7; 43.2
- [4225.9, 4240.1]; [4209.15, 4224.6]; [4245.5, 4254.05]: -0.1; 39.8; 39.4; 38.6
